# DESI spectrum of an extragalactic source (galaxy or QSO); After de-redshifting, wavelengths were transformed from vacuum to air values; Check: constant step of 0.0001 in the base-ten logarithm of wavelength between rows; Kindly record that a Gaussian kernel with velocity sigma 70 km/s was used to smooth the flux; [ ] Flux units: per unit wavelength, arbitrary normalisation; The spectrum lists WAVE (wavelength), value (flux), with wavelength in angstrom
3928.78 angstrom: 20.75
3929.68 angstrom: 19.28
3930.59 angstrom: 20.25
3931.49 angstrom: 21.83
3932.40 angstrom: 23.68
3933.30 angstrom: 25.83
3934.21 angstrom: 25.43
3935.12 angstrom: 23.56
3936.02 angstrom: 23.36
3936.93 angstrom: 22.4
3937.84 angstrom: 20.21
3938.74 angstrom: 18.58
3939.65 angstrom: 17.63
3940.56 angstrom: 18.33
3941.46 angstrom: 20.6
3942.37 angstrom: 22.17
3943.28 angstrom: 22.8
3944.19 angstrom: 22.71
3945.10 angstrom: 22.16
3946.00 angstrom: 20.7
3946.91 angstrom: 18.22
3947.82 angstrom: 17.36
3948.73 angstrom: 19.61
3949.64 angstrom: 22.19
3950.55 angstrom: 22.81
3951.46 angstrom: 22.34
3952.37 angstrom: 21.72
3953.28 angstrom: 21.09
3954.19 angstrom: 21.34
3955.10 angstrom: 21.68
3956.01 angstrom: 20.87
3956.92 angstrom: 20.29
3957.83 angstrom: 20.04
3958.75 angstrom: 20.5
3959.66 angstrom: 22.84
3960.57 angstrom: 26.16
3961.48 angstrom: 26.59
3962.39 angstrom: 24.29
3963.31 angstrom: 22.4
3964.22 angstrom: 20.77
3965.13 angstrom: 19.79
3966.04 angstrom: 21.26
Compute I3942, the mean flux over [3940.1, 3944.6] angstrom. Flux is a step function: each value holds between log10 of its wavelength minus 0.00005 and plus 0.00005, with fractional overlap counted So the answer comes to 21.3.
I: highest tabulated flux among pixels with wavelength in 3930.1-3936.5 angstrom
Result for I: 25.83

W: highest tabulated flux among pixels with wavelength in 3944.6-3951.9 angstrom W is 22.81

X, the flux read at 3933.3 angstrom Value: 25.83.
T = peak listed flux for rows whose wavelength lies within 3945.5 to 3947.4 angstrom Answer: 20.7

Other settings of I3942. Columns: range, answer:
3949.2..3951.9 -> 22.4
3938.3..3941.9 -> 18.8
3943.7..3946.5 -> 21.8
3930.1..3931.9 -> 21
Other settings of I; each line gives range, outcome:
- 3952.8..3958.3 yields 21.68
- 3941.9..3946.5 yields 22.8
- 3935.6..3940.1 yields 23.36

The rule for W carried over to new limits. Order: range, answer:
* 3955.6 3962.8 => 26.59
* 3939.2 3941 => 18.33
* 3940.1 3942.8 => 22.17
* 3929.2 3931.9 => 21.83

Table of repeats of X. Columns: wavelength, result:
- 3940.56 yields 18.33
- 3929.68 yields 19.28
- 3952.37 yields 21.72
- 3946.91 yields 18.22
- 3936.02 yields 23.36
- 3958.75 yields 20.5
